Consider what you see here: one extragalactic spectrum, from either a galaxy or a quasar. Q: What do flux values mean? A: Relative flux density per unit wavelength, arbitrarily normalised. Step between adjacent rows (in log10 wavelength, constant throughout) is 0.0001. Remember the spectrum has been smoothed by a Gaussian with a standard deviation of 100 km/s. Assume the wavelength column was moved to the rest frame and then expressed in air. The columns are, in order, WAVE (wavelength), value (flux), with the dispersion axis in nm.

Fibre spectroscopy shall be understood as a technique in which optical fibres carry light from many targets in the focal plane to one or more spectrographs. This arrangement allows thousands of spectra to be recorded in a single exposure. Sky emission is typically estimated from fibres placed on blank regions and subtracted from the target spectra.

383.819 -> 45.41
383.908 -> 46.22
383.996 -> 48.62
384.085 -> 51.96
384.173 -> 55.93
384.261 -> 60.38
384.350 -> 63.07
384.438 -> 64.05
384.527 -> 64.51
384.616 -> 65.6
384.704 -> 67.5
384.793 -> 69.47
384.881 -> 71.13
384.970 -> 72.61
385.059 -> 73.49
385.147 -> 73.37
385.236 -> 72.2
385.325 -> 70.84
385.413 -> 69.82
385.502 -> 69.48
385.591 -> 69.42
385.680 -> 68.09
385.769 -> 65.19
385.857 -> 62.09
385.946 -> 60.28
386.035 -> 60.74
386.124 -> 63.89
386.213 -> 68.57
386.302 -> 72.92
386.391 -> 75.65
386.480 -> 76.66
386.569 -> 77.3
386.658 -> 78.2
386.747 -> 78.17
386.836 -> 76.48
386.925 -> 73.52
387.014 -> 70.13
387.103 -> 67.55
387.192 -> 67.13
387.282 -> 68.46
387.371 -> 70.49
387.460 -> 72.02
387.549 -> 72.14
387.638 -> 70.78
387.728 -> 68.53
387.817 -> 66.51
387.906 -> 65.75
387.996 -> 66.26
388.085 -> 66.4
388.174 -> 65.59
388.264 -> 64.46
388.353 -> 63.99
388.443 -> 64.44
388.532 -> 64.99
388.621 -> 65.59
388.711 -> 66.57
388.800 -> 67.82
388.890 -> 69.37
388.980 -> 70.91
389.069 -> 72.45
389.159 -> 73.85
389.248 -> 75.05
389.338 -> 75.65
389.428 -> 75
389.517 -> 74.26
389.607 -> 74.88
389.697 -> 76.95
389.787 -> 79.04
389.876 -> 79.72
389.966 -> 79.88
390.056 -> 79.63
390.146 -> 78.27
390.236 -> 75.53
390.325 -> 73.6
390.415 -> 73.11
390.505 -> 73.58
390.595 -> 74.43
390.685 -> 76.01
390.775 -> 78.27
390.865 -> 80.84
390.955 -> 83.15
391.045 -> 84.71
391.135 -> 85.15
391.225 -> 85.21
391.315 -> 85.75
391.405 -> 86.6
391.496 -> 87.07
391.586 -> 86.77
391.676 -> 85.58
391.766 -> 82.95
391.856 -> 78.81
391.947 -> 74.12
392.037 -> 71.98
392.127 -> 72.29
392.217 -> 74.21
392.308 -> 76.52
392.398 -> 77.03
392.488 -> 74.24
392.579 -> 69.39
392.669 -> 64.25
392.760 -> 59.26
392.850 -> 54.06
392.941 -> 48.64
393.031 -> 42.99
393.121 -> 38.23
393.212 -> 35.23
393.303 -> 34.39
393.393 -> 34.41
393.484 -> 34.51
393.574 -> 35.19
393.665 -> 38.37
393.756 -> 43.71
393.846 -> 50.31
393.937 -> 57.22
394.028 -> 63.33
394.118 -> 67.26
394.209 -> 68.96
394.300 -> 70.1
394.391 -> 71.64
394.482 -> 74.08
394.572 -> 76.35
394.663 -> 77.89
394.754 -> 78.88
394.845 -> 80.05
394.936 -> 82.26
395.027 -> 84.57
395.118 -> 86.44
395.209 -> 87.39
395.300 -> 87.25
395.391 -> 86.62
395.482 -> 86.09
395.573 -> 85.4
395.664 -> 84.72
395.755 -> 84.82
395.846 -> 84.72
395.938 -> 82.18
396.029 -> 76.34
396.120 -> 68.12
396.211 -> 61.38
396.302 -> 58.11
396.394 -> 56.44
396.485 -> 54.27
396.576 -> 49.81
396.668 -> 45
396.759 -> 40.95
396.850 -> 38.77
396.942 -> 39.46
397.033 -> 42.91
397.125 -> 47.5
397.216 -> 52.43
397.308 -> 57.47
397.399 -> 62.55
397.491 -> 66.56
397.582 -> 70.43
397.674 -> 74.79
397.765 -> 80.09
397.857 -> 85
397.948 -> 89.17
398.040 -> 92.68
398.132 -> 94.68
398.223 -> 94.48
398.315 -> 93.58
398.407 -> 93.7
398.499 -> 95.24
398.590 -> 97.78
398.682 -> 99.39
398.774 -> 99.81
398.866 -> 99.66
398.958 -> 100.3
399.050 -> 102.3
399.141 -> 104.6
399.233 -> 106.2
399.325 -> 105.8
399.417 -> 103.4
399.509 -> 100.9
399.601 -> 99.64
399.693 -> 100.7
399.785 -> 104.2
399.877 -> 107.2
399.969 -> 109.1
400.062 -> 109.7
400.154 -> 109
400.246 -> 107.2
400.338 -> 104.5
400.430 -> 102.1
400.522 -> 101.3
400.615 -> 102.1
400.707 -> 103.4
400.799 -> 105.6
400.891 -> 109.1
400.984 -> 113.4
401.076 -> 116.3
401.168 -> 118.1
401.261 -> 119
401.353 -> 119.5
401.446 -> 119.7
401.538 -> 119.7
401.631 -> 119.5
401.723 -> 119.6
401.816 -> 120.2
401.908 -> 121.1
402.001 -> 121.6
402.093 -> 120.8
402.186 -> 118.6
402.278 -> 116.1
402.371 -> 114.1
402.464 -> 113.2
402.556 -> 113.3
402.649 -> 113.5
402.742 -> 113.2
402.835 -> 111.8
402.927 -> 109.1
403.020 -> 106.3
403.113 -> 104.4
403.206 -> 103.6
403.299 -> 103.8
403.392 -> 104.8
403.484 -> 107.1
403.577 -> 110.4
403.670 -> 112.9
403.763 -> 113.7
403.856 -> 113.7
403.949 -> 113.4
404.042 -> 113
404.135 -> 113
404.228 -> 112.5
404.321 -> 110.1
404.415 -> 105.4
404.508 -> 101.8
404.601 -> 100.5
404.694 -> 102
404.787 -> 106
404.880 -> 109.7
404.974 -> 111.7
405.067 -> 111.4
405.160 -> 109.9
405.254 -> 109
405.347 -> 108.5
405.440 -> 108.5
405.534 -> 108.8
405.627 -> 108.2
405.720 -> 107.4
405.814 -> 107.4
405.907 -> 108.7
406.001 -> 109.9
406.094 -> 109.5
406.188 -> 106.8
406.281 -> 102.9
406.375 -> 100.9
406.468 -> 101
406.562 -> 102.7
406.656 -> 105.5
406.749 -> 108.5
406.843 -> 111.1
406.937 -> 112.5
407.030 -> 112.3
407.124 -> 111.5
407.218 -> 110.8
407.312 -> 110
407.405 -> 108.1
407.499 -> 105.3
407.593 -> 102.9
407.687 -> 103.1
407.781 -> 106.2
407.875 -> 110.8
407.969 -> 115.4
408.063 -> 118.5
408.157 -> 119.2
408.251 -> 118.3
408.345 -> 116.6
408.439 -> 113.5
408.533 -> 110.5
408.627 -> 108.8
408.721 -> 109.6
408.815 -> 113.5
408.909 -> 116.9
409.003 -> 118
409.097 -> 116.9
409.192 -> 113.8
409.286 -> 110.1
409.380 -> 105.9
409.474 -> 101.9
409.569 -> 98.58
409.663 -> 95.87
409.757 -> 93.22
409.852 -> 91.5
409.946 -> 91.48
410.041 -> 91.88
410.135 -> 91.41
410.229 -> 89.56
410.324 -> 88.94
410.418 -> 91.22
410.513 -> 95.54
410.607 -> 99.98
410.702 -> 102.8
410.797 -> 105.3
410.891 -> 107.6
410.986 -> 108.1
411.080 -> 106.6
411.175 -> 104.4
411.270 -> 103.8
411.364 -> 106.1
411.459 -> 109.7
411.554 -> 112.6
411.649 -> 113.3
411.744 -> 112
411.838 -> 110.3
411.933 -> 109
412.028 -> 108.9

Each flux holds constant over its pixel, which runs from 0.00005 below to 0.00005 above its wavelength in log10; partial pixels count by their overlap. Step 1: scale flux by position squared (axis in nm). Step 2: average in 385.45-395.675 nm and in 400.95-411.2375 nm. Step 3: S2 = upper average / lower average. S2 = 1.7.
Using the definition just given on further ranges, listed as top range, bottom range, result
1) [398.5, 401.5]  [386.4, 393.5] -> 1.58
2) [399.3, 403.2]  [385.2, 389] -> 1.73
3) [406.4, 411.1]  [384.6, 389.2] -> 1.71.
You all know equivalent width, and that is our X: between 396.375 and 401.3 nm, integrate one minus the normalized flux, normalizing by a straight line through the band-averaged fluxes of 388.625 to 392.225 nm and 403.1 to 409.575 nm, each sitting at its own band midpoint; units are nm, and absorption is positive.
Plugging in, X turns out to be 0.32 nm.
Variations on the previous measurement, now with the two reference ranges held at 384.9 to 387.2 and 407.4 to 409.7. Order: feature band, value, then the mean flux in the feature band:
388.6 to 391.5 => 0.03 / 76.8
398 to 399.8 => -0.12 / 99.4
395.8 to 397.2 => 0.51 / 56.3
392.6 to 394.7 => 0.75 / 54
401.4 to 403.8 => -0.33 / 114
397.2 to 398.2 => 0.17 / 76.2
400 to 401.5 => -0.21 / 110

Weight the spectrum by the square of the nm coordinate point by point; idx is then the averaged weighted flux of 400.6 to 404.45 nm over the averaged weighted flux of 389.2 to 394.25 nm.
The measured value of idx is 1.74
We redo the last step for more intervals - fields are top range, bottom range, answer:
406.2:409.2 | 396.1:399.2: 1.57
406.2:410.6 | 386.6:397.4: 1.67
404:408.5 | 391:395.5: 1.69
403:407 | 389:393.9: 1.67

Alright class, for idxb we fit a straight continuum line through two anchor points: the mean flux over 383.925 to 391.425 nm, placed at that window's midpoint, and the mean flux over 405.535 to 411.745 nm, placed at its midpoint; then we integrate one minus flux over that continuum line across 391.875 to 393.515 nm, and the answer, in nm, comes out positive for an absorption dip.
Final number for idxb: 0.439 nm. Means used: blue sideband 71.1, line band 58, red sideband 106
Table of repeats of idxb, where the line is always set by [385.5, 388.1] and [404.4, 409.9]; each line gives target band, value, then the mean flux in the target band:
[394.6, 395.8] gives 0.02 nm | 83.9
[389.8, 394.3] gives 0.65 nm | 67.7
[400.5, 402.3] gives -0.33 nm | 115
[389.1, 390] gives -0.02 nm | 76.3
